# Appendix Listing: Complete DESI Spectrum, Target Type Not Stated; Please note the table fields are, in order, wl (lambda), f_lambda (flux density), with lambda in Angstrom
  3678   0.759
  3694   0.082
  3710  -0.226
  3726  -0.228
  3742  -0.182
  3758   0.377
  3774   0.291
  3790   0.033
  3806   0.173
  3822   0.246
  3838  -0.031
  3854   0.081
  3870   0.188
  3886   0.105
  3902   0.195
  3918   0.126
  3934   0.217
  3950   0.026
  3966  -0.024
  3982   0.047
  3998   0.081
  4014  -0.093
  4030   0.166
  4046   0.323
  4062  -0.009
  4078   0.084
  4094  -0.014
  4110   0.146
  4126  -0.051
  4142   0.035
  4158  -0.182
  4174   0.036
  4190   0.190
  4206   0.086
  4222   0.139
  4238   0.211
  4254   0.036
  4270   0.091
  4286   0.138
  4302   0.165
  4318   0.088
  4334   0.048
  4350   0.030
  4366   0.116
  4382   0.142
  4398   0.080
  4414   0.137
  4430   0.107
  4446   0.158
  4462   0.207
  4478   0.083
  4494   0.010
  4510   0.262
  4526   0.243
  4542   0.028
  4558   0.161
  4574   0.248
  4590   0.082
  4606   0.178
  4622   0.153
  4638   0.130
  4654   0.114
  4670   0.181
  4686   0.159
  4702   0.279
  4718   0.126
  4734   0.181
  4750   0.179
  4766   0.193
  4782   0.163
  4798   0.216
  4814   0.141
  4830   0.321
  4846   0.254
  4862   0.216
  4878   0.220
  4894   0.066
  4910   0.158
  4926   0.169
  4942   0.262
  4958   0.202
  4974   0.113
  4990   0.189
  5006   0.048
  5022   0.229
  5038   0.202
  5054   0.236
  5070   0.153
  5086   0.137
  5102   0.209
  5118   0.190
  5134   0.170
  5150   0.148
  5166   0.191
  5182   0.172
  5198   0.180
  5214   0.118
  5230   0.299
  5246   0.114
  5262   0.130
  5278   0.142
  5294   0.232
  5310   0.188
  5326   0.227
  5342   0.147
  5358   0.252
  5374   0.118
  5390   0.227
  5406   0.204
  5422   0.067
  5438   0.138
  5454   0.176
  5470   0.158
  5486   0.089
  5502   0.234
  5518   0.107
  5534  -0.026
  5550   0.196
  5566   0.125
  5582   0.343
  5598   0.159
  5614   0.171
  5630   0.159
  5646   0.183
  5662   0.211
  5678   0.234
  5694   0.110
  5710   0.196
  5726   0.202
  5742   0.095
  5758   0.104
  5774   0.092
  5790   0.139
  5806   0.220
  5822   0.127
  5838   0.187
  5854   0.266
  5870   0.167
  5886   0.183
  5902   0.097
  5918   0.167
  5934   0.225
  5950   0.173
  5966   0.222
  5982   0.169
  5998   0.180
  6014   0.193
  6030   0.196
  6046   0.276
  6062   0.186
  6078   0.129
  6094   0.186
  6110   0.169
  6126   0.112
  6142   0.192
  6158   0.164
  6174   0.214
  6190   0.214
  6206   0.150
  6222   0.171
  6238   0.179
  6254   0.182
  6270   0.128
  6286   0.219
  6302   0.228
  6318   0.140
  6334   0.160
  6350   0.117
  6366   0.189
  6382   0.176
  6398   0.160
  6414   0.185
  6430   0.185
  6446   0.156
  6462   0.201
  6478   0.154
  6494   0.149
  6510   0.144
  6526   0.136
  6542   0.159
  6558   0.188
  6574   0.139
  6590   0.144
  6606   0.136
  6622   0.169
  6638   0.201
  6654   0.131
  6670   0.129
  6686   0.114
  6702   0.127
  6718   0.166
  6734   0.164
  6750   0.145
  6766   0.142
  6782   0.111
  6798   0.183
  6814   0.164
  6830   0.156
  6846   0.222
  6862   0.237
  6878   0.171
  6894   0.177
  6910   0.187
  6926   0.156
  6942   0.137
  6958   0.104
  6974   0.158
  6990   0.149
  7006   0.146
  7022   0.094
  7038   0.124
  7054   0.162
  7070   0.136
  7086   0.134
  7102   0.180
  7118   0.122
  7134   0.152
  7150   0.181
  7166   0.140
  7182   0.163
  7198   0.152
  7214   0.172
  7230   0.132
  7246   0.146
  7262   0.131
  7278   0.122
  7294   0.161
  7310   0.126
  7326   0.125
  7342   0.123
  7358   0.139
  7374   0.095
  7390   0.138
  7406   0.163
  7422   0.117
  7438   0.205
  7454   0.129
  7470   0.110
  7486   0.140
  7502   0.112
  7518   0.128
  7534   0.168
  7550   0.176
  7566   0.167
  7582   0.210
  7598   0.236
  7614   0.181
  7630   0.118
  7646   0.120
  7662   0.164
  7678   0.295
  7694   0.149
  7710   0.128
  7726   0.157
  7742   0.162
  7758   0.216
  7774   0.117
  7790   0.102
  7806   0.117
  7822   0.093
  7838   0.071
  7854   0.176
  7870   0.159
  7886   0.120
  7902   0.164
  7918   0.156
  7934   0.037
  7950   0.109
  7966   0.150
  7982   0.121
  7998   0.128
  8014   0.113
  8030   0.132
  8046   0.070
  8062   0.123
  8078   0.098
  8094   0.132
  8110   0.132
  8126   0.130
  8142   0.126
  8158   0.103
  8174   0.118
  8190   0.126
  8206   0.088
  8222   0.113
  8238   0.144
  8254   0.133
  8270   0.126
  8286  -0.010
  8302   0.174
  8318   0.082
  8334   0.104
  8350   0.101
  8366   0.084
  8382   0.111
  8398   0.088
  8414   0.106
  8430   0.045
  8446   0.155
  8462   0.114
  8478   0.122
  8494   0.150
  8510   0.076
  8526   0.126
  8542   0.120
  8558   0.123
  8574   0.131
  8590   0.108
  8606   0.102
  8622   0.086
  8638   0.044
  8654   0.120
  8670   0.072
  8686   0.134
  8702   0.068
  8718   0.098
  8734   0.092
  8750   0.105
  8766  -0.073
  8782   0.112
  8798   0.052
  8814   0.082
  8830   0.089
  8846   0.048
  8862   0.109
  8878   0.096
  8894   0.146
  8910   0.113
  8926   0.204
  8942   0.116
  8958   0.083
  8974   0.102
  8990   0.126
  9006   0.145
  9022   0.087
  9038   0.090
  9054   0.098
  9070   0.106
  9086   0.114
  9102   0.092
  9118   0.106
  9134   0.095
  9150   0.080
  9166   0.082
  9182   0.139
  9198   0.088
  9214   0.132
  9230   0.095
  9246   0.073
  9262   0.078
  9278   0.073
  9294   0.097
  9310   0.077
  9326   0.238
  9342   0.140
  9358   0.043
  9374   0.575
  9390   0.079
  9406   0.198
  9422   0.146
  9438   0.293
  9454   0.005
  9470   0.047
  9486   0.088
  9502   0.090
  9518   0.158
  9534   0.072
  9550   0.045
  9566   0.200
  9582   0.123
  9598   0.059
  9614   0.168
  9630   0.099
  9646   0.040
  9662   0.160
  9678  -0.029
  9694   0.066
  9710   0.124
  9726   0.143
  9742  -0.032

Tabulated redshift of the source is 0.532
